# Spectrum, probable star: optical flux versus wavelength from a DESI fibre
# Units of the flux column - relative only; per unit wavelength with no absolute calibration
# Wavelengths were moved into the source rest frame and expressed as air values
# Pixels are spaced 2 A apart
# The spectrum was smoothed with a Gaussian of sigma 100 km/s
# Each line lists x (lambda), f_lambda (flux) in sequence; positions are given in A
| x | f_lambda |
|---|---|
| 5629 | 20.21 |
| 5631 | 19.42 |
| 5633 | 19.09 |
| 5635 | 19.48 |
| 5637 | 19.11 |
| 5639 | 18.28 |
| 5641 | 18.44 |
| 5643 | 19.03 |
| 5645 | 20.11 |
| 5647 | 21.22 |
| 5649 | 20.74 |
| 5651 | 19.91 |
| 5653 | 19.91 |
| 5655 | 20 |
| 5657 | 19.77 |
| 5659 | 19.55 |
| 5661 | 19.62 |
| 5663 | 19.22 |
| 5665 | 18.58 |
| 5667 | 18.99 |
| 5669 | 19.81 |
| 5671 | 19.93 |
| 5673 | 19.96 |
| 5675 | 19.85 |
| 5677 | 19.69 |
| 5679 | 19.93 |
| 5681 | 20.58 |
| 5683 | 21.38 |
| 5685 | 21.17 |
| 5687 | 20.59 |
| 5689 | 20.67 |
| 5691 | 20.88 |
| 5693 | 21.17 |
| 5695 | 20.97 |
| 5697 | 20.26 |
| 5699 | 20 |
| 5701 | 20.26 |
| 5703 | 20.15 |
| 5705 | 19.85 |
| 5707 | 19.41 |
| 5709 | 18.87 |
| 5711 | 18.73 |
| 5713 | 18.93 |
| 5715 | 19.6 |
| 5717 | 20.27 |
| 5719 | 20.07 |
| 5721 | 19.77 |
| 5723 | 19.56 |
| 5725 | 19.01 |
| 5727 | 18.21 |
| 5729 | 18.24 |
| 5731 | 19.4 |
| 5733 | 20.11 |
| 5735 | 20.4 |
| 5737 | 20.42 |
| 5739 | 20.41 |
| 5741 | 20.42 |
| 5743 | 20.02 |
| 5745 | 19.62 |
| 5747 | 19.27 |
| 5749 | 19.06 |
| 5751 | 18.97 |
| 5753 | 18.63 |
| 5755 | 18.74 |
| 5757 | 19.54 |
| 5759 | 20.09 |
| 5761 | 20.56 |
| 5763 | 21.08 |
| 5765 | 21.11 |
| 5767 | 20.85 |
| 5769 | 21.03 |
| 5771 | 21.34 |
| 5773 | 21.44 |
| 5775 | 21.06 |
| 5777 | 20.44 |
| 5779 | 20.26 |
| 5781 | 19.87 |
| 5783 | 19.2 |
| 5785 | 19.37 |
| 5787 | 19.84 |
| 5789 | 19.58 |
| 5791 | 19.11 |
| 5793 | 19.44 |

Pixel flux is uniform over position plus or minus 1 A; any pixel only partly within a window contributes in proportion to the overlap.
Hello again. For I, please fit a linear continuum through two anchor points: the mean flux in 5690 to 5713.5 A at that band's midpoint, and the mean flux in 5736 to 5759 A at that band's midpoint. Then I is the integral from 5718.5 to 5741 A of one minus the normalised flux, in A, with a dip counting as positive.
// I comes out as 0.1 A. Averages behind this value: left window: 20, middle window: 19.6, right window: 19.6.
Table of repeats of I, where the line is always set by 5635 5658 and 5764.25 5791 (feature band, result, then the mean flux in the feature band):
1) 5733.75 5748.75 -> 0.1 A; 20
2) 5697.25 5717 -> 0.4 A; 19.6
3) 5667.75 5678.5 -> 0.0 A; 19.8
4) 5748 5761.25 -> 0.6 A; 19.3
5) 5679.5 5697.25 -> -0.9 A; 20.9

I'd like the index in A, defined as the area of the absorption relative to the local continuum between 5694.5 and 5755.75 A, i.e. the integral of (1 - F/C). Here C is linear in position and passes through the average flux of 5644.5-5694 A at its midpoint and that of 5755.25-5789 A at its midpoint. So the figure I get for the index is 2.0 A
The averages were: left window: 20.1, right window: 20.4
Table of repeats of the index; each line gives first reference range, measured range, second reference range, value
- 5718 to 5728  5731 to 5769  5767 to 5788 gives -0.2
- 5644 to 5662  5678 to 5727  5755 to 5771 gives 0.6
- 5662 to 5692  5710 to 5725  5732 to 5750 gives 0.4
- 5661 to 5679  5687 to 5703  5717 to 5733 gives -0.9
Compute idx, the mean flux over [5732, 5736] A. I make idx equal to 20.3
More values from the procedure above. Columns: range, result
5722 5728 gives 18.9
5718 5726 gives 19.6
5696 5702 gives 20.2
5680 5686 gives 21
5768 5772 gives 21.2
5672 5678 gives 19.8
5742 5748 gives 19.6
